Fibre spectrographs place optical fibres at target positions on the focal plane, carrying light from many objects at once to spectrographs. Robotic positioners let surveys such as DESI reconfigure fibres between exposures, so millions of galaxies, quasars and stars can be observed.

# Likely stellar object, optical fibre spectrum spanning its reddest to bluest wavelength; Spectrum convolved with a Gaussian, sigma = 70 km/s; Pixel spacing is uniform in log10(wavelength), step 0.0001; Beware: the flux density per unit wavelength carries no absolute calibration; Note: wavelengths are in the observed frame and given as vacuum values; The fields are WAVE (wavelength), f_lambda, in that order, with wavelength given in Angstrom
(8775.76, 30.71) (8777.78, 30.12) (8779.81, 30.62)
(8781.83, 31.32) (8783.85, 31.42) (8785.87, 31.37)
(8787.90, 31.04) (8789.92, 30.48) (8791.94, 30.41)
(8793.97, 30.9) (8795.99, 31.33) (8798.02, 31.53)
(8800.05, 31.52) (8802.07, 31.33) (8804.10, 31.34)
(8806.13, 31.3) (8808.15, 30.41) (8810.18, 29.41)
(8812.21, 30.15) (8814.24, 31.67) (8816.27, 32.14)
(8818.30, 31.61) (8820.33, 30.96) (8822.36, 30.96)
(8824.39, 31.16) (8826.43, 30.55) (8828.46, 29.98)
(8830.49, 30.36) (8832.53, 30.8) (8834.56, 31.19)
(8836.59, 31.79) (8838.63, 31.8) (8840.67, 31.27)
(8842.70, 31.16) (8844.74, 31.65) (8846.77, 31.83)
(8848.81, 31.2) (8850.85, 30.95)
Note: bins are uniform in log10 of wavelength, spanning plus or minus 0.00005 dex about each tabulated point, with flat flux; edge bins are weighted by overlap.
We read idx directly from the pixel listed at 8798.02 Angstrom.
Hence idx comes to 31.53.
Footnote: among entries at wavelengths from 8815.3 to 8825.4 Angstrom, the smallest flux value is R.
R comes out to 30.96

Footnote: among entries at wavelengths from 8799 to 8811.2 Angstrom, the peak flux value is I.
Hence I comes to 31.52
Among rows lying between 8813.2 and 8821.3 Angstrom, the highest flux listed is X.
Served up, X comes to 32.14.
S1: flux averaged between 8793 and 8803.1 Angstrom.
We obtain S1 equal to 31.3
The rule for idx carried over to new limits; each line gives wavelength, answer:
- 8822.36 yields 30.96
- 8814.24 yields 31.67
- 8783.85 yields 31.42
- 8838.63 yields 31.8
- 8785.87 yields 31.37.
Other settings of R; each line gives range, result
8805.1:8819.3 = 29.41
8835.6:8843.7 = 31.16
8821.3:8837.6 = 29.98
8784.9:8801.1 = 30.41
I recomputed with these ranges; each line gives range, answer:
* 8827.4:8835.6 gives 31.19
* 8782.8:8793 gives 31.42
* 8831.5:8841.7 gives 31.8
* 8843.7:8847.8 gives 31.83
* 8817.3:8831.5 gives 31.61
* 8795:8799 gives 31.53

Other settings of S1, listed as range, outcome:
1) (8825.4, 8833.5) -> 30.4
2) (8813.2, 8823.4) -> 31.5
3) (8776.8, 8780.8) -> 30.3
